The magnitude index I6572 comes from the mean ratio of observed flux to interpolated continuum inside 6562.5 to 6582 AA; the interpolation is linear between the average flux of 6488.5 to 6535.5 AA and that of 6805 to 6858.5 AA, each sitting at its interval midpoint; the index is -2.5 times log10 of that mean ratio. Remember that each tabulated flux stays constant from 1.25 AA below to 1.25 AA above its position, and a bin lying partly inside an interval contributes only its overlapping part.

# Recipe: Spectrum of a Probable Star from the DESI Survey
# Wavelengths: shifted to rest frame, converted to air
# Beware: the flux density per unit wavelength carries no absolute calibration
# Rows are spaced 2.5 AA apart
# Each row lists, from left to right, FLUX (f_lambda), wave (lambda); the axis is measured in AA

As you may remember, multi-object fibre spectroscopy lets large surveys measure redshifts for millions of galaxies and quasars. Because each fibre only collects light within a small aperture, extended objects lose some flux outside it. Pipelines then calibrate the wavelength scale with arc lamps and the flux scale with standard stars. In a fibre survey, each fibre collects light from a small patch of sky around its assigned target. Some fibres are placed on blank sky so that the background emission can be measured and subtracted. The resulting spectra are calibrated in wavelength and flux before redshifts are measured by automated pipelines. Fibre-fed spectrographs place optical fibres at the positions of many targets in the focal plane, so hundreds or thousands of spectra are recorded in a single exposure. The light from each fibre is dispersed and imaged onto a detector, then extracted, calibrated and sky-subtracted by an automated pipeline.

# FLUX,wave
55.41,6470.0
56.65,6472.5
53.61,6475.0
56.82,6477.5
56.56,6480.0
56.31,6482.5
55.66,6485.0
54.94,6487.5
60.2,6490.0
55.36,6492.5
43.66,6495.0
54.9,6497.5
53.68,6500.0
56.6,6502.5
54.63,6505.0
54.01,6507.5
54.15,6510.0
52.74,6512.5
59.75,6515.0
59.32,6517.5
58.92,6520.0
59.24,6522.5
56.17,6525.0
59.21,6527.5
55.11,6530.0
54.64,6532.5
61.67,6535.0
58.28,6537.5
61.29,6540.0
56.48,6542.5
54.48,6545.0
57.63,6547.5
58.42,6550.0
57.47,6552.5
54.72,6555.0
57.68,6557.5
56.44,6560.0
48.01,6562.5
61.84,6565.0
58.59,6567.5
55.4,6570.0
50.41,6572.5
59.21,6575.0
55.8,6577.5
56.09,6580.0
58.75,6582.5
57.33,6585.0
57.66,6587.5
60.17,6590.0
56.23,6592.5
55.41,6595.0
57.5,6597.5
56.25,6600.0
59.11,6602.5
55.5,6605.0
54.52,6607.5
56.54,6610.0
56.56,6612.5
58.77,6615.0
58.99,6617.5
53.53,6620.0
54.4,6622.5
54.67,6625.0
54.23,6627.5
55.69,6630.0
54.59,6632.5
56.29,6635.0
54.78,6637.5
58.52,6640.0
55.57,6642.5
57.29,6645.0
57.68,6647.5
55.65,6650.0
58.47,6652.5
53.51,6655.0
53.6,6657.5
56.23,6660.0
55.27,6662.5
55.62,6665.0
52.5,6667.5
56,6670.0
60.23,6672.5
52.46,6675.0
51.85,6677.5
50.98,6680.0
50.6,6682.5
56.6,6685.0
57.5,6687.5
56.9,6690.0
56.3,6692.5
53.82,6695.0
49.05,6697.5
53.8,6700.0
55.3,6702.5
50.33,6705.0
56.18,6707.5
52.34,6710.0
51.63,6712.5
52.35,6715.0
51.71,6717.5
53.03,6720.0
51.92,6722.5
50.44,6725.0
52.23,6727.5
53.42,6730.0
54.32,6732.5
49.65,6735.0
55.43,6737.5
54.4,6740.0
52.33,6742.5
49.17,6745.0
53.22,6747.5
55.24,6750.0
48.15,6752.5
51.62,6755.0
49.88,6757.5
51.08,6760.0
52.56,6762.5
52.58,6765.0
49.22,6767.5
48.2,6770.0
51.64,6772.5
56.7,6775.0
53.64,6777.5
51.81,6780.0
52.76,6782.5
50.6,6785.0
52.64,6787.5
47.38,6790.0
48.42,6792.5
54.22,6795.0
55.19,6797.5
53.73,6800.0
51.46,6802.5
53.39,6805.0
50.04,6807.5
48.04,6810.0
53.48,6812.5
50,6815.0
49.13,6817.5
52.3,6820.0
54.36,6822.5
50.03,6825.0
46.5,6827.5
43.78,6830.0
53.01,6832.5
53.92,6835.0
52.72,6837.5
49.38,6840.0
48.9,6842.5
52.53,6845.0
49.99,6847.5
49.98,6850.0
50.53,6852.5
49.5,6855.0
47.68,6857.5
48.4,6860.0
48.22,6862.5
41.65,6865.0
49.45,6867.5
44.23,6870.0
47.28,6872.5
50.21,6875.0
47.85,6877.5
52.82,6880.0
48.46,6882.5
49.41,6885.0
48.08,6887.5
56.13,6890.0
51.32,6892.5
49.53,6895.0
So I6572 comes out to -0.03 mag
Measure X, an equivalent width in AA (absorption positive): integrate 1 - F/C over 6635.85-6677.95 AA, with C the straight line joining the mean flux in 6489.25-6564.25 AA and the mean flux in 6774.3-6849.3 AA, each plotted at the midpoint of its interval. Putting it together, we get -1.36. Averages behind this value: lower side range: 56.2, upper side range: 51.3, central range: 55.7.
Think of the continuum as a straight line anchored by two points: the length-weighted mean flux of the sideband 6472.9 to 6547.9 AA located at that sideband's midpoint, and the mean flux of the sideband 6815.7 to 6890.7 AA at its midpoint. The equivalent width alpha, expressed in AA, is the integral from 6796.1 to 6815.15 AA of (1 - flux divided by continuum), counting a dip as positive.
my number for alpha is -0.6 AA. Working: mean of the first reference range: 56.2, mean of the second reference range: 49.5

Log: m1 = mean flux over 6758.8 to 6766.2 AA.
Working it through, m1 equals 52.1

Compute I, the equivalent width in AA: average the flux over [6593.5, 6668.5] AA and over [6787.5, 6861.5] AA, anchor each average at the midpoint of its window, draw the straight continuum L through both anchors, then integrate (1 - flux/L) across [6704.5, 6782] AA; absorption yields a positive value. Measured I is 1.0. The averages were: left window 55.9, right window 50.6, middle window 52.2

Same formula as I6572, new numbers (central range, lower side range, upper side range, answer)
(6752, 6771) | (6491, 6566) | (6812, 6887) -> 0.02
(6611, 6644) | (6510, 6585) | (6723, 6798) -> -0.02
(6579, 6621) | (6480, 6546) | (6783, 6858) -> -0.05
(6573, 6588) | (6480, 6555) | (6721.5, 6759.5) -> -0.04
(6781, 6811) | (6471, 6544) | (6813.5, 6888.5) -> -0.02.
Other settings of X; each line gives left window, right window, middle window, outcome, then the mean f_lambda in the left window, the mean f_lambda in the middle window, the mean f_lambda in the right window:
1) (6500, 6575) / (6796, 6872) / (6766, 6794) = 0.0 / 56.7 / 51.2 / 50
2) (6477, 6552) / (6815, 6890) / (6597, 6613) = -0.6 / 56.4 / 56.5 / 49.4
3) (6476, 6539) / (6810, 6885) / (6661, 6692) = -1.1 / 56.1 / 54.8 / 49.5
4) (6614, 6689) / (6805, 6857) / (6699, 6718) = 0.3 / 55.4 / 53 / 50.4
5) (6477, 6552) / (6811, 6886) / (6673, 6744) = -1.0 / 56.4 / 53.2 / 49.5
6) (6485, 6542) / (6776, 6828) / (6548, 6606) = -1.6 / 56.3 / 56.7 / 51.5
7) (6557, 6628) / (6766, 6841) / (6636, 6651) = -0.4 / 56.4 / 56.6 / 51.3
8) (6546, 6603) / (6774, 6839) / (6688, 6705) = 0.0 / 56.7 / 54.1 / 51.5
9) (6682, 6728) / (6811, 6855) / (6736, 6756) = 0.0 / 53.3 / 52.4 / 50.6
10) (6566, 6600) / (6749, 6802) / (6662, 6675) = -0.3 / 56.8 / 55.6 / 51.8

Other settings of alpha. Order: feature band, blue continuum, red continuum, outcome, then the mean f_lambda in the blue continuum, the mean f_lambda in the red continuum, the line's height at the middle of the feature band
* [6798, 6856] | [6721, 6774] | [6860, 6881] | -1.9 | 51.8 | 47.7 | 49.1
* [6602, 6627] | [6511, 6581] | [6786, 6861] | -0.3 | 57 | 50.7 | 55.4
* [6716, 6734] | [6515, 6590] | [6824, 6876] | 0.0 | 57.2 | 48.9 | 52.4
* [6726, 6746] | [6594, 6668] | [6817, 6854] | 0.2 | 55.9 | 50.5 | 53.1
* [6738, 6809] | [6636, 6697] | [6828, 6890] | 0.0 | 55.3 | 49.2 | 51.9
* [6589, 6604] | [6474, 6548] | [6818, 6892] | -0.8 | 56.2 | 49.6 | 54.5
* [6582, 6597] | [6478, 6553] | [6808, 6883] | -0.7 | 56.4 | 49.5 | 54.8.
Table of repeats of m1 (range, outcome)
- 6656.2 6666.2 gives 55.2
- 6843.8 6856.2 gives 50.5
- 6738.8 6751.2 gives 52.9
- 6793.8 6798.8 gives 54.7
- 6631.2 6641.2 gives 56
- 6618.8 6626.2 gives 54.2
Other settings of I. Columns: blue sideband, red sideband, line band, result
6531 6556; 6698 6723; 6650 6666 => -0.35 AA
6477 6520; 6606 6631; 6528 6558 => -1.01 AA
